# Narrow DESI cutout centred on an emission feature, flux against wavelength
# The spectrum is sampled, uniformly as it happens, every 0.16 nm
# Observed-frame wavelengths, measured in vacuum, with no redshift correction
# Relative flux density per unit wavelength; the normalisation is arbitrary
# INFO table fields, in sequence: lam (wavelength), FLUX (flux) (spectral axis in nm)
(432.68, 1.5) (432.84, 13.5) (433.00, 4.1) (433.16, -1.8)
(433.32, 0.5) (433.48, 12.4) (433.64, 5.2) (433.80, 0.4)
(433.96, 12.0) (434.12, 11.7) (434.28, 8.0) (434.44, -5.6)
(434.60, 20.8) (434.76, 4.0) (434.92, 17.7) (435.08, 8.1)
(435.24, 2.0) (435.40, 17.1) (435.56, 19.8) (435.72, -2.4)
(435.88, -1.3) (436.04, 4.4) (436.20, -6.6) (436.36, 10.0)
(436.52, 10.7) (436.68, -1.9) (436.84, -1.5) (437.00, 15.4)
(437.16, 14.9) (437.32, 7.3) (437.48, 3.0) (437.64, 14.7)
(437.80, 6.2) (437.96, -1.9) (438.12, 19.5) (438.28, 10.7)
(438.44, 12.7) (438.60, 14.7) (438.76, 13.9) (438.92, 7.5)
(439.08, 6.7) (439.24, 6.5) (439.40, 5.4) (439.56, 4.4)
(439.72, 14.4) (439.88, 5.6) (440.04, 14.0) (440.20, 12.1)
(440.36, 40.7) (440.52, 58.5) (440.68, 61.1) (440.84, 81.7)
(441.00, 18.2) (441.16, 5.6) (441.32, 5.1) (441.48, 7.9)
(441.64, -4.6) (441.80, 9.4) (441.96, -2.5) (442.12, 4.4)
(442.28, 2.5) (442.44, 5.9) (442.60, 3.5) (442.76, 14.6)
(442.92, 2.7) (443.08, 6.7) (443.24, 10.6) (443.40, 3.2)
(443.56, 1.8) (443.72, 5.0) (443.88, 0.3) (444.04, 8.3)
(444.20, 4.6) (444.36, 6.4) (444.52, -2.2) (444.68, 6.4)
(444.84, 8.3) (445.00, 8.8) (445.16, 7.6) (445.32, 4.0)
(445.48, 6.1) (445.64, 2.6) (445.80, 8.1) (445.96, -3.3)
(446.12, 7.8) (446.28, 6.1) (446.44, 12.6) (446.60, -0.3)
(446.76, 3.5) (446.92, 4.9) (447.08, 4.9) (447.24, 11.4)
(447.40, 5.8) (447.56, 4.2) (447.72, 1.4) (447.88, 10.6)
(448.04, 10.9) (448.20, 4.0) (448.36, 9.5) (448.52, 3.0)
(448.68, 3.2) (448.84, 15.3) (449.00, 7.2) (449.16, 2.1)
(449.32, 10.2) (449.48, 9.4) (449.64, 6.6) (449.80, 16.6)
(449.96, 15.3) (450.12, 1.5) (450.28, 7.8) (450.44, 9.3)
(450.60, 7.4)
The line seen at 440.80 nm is [O II]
